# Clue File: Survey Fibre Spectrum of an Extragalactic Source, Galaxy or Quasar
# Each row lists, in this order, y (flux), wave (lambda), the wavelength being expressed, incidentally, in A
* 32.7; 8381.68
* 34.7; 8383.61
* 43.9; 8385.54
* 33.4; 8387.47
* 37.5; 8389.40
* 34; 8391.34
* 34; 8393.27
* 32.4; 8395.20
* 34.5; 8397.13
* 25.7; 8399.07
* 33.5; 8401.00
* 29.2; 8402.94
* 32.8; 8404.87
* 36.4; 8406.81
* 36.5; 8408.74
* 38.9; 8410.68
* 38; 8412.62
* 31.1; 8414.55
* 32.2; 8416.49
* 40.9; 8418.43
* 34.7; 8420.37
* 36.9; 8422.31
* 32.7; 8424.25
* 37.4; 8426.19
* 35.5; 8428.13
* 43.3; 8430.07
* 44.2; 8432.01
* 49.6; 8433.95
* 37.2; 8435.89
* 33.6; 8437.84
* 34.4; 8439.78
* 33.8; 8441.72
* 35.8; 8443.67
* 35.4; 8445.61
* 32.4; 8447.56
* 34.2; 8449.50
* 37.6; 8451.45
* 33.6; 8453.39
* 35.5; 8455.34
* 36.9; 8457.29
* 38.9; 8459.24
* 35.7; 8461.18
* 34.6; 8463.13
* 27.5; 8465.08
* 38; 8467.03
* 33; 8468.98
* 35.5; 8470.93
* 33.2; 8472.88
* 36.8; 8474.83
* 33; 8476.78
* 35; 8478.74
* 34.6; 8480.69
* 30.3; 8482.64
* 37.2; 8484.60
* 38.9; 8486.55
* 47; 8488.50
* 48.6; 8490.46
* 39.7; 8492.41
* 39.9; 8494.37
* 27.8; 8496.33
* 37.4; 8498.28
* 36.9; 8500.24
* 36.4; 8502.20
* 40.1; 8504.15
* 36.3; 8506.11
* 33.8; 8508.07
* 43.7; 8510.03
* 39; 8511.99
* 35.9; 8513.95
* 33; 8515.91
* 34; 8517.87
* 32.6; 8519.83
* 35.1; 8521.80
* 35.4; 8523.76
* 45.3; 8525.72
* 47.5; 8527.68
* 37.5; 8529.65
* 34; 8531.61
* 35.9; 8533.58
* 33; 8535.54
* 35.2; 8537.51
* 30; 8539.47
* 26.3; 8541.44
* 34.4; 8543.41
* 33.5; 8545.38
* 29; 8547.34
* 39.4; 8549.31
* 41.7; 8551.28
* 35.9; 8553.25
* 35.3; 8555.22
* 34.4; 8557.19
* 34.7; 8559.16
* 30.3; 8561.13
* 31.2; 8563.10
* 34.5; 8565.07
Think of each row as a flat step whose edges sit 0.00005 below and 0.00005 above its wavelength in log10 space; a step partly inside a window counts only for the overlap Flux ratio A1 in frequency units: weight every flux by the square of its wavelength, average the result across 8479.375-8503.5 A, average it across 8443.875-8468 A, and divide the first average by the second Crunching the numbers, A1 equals 1.09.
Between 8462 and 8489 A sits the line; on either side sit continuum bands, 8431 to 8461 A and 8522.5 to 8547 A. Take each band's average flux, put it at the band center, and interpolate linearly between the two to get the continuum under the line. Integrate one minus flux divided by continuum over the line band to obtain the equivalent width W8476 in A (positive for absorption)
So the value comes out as 0.94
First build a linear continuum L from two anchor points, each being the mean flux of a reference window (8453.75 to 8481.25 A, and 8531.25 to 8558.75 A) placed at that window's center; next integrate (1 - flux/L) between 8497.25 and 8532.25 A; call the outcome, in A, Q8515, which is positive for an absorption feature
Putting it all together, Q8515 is -3.1 A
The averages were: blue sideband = 34.8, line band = 37.5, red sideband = 34.2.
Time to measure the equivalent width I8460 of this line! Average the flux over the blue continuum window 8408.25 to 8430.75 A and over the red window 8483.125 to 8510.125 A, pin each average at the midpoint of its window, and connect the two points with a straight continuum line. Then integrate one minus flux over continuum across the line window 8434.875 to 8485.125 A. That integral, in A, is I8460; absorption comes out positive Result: 3.7 A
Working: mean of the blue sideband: 36.4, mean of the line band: 34.7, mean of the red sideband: 38.5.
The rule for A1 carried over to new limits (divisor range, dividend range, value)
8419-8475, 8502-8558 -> 1.01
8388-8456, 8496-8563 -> 1.03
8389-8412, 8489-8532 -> 1.15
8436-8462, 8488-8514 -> 1.11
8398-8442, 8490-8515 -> 1.07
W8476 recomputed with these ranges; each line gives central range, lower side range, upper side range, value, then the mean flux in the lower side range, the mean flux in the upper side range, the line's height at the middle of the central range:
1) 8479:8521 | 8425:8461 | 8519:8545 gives -1.33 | 37.1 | 35.5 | 36.1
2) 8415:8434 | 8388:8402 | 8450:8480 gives -2.31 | 33.1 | 35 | 33.9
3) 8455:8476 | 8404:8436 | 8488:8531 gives 1.59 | 37.6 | 38.2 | 37.9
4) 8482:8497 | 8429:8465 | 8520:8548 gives -1.29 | 36.8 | 35.1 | 36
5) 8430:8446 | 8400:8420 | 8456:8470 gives -1.60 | 34.9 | 35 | 34.9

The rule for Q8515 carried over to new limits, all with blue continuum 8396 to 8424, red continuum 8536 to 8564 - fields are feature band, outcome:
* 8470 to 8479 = -0.2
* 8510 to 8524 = -0.7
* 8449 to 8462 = -0.8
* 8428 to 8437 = -2.2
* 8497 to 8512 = -1.7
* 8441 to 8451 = -0.1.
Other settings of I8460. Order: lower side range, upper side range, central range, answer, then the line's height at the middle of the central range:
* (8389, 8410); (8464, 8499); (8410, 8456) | -2.8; 34.5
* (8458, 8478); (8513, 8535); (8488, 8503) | -1.4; 35.7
